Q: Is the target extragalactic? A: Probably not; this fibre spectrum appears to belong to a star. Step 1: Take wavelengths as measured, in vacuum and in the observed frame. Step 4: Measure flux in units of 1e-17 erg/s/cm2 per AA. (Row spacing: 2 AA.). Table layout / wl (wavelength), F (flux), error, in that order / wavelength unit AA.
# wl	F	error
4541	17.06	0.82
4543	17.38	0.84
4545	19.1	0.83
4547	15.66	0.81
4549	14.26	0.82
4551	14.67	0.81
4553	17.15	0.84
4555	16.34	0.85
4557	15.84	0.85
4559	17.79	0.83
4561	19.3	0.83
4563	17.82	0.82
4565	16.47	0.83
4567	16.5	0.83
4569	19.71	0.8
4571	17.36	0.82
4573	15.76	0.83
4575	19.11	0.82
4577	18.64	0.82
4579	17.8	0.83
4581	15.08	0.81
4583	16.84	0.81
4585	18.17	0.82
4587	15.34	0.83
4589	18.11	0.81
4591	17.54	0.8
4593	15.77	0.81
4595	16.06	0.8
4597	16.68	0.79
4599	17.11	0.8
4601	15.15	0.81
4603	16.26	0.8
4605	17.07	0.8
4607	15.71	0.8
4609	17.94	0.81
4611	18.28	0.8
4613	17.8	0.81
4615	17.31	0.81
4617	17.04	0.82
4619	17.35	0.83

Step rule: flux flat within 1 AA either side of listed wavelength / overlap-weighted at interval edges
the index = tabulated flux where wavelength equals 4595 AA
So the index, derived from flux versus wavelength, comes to 16.06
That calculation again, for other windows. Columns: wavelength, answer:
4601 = 15.15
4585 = 18.17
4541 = 17.06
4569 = 19.71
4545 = 19.1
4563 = 17.82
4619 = 17.35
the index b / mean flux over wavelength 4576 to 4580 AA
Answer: 18.2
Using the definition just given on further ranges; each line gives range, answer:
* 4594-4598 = 16.4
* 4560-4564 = 18.6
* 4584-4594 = 17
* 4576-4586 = 17.3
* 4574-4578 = 18.9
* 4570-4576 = 17.4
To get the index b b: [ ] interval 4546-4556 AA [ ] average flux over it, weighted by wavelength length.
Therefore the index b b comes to 15.6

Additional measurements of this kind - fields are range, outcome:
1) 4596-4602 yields 16.3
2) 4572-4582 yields 17.3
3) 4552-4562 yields 17.3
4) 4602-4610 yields 16.7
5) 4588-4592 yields 17.8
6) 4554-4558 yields 16.1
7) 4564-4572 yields 17.5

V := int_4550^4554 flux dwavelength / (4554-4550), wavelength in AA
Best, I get 15.9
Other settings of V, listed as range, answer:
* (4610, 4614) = 18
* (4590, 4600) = 16.6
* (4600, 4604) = 15.7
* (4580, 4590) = 16.7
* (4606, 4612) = 17.3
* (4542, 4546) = 18.2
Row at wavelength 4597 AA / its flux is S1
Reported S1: 16.68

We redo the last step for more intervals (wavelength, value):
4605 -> 17.07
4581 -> 15.08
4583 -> 16.84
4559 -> 17.79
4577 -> 18.64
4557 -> 15.84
